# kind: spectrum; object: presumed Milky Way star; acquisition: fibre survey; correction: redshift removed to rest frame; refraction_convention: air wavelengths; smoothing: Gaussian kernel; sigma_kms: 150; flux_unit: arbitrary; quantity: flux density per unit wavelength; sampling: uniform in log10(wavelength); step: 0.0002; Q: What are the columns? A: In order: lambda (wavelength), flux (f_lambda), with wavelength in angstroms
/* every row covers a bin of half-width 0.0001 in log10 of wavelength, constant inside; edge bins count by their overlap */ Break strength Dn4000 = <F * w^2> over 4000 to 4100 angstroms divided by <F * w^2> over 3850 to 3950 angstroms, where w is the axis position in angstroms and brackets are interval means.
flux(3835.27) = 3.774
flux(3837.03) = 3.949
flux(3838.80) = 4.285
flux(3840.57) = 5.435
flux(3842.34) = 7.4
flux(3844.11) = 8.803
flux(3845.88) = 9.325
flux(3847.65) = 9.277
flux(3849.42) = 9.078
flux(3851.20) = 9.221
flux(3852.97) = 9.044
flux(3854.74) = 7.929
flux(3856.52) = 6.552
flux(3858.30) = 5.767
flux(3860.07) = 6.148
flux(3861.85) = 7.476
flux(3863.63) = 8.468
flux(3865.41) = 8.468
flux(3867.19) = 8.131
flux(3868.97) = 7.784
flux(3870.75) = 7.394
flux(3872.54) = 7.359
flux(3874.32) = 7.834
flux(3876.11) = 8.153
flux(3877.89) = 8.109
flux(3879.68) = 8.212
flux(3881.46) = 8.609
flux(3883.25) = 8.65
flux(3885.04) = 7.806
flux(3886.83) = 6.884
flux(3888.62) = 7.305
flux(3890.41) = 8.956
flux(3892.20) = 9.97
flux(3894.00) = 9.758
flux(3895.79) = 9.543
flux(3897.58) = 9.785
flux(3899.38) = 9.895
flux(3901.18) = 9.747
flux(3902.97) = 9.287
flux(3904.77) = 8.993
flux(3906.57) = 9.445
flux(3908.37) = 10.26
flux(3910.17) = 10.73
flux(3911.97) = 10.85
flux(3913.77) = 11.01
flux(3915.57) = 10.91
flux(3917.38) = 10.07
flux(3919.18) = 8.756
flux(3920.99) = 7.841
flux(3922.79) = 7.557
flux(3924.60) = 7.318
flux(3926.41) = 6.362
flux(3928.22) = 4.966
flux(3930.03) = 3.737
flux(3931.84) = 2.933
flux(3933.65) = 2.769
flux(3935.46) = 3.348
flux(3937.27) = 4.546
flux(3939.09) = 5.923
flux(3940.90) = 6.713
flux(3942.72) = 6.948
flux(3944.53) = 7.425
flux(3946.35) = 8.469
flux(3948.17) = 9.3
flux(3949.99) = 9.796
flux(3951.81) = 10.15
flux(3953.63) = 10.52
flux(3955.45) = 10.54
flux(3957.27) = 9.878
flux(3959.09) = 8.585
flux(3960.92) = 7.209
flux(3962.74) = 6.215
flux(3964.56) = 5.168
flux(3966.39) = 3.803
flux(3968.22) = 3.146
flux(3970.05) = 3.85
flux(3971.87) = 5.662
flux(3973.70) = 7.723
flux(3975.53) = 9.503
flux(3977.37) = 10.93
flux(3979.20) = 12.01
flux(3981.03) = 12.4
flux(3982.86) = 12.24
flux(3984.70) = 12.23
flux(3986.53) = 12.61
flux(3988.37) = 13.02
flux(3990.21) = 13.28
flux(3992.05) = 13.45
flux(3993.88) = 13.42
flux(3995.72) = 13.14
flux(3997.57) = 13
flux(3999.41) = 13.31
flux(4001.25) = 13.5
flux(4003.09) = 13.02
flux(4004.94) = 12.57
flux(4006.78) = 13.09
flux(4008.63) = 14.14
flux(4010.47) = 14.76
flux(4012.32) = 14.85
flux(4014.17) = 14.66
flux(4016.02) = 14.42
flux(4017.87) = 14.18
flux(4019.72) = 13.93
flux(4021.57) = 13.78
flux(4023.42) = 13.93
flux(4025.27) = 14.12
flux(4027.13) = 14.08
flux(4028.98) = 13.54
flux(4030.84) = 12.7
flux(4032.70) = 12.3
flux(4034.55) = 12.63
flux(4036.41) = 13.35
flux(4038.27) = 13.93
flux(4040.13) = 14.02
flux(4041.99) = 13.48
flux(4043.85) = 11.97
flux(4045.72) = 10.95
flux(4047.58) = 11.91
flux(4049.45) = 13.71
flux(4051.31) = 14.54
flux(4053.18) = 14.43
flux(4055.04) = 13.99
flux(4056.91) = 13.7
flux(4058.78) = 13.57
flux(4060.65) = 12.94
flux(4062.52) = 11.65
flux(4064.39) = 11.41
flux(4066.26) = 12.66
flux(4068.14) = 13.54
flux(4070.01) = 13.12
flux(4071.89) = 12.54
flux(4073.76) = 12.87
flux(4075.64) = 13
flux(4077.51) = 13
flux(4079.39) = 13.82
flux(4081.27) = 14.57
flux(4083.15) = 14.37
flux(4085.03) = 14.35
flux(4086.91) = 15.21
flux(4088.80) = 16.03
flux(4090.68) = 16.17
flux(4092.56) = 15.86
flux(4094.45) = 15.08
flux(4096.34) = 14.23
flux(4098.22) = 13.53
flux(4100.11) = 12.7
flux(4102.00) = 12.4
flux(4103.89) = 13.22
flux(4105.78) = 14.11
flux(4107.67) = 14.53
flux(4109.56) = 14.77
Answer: 1.86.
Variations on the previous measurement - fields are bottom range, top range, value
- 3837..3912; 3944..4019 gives 1.37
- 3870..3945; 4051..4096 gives 1.90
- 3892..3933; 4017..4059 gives 1.66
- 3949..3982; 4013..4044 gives 1.72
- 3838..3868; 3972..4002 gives 1.68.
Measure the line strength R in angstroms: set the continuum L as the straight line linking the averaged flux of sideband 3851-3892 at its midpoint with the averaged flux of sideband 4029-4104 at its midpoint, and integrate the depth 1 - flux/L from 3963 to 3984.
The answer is 5.8 angstroms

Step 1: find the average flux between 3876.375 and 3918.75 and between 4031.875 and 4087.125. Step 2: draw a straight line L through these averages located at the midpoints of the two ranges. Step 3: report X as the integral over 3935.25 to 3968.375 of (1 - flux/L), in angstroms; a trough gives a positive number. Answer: 10.0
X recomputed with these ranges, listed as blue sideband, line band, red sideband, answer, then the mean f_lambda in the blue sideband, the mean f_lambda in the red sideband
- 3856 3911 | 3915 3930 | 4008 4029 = 3.59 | 8.45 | 14.2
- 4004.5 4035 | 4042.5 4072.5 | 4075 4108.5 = 2.35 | 13.8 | 14.2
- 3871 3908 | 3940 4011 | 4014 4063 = 8.47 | 8.71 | 13.4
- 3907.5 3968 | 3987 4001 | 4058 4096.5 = -4.40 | 7.54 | 13.8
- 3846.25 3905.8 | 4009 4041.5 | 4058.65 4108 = -4.34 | 8.36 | 13.7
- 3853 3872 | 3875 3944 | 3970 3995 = 6.58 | 7.48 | 11.2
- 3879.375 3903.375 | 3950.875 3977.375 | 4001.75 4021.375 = 9.99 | 8.9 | 13.9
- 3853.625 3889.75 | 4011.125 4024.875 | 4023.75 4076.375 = -2.42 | 7.67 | 13.1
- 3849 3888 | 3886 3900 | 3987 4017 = -0.14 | 7.85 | 13.6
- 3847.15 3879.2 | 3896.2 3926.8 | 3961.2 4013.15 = -1.21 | 7.89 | 10.9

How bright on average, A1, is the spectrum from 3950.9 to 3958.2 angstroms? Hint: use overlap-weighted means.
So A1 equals 10.3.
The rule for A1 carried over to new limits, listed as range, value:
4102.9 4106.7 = 13.6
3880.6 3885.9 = 8.35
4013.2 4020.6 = 14.3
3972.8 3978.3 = 9.39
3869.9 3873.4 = 7.36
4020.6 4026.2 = 14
